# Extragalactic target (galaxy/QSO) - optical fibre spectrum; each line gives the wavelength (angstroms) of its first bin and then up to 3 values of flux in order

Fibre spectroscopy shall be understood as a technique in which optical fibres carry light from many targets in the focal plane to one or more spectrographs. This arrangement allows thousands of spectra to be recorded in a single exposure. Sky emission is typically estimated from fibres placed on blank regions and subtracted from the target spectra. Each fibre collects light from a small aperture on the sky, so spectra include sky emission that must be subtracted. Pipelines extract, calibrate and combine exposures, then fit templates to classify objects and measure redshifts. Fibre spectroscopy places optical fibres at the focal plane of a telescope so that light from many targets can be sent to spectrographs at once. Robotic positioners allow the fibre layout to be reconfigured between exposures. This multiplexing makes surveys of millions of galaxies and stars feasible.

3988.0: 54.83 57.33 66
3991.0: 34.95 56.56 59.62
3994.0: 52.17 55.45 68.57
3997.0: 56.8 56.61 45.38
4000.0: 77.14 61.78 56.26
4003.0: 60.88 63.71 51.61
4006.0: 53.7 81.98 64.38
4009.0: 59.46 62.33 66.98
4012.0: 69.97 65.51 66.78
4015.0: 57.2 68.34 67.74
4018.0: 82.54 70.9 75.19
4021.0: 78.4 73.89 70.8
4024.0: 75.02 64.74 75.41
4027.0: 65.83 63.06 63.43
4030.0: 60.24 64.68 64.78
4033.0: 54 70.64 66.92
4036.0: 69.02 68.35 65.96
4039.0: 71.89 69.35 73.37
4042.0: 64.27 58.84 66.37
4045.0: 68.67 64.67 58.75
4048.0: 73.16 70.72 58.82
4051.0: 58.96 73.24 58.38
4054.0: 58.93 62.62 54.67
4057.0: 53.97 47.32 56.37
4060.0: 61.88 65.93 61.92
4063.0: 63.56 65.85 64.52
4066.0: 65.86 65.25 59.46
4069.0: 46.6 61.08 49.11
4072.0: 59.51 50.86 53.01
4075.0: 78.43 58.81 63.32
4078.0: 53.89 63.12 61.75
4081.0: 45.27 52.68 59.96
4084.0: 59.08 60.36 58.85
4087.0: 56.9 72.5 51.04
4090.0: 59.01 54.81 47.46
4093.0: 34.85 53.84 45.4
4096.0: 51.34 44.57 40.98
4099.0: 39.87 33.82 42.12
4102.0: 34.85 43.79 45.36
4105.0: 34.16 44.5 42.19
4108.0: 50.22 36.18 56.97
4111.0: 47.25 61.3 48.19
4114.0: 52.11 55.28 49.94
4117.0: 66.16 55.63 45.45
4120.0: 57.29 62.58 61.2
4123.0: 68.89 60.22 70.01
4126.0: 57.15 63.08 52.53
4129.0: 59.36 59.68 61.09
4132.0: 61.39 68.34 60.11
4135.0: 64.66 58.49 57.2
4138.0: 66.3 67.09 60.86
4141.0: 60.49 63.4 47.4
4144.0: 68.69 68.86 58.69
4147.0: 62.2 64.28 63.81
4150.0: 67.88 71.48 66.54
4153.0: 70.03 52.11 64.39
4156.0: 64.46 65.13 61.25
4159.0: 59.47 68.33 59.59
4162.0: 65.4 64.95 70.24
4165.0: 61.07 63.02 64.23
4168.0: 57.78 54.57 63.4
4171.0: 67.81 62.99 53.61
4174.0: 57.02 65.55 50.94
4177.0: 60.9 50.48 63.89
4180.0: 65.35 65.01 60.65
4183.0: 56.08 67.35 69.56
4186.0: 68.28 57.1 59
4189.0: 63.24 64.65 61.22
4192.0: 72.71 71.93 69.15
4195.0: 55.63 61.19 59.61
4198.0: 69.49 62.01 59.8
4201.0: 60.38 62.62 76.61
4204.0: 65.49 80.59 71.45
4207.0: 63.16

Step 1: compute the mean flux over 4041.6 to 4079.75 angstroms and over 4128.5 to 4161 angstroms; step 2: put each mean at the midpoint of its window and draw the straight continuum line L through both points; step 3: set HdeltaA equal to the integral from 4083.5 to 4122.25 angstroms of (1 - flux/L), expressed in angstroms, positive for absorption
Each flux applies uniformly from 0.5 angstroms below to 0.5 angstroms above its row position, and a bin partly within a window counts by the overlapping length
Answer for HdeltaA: 7.4 angstroms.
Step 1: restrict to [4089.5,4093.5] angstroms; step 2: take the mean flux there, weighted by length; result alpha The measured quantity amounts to 49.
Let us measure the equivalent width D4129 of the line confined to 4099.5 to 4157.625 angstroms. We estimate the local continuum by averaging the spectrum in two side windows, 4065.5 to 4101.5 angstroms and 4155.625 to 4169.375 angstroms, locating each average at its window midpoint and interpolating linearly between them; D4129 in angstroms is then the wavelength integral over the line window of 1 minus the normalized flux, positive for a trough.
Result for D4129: 2.0 angstroms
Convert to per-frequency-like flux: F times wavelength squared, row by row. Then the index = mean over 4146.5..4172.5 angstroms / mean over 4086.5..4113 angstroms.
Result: 1.4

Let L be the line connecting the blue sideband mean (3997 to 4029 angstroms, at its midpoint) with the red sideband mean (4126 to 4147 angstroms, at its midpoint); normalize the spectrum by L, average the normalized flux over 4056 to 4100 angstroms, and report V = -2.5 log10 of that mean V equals 0.14 mag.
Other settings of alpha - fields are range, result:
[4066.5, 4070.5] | 58.1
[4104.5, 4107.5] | 40.3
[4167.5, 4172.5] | 61.3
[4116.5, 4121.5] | 57.4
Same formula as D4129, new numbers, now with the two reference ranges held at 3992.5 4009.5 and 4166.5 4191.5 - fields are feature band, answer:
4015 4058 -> -4.1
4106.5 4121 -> 2.1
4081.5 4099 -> 2.3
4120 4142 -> -0.3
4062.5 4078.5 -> 0.2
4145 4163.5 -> -0.9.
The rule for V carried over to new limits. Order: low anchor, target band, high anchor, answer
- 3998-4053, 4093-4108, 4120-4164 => 0.44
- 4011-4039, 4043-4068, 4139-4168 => 0.08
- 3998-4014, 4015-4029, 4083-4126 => -0.17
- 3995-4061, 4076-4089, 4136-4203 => 0.09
